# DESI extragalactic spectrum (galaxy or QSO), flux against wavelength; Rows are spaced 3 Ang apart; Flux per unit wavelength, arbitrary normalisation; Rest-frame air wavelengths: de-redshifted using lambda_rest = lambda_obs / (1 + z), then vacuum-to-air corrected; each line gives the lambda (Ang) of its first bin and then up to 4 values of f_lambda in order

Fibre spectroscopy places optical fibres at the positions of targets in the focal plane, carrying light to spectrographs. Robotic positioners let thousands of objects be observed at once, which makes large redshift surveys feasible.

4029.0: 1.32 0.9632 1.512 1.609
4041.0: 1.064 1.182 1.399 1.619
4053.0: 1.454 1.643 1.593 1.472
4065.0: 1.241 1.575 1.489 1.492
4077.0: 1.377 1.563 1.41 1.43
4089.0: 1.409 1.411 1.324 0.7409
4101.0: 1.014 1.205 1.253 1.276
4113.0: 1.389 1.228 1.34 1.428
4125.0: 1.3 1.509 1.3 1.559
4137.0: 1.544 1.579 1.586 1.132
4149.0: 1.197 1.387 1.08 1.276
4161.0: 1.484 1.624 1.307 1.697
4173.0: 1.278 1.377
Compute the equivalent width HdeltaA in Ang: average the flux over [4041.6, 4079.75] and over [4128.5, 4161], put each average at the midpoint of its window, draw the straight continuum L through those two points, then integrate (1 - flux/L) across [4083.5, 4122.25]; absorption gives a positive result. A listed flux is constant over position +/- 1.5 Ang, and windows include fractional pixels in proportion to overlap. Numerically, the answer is 4.1 Ang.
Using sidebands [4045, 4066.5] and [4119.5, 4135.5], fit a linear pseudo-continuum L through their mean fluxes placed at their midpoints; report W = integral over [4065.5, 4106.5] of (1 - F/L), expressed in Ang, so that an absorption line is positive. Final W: 3.3 Ang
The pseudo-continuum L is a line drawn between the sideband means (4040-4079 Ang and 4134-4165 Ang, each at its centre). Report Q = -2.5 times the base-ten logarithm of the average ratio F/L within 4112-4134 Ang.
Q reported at 0.03 mag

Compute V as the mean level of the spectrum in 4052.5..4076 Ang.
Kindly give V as 1.49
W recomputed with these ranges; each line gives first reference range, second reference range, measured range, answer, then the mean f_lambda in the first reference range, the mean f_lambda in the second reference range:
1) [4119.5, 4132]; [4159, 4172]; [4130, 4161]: 1.6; 1.38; 1.51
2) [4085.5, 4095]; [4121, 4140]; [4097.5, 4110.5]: 2.8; 1.4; 1.45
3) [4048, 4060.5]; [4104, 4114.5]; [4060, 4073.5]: 0.5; 1.57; 1.29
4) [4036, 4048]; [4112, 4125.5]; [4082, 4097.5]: -0.3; 1.32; 1.34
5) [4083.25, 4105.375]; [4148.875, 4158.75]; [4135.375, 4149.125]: -2.2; 1.23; 1.24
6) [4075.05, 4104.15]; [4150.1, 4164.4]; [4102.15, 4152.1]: -1.5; 1.3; 1.35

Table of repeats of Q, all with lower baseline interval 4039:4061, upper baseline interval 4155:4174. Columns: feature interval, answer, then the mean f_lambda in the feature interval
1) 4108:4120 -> 0.09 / 1.3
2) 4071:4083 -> -0.03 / 1.47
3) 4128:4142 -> -0.06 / 1.5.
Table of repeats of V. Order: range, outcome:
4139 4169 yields 1.37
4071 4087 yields 1.46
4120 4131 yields 1.39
